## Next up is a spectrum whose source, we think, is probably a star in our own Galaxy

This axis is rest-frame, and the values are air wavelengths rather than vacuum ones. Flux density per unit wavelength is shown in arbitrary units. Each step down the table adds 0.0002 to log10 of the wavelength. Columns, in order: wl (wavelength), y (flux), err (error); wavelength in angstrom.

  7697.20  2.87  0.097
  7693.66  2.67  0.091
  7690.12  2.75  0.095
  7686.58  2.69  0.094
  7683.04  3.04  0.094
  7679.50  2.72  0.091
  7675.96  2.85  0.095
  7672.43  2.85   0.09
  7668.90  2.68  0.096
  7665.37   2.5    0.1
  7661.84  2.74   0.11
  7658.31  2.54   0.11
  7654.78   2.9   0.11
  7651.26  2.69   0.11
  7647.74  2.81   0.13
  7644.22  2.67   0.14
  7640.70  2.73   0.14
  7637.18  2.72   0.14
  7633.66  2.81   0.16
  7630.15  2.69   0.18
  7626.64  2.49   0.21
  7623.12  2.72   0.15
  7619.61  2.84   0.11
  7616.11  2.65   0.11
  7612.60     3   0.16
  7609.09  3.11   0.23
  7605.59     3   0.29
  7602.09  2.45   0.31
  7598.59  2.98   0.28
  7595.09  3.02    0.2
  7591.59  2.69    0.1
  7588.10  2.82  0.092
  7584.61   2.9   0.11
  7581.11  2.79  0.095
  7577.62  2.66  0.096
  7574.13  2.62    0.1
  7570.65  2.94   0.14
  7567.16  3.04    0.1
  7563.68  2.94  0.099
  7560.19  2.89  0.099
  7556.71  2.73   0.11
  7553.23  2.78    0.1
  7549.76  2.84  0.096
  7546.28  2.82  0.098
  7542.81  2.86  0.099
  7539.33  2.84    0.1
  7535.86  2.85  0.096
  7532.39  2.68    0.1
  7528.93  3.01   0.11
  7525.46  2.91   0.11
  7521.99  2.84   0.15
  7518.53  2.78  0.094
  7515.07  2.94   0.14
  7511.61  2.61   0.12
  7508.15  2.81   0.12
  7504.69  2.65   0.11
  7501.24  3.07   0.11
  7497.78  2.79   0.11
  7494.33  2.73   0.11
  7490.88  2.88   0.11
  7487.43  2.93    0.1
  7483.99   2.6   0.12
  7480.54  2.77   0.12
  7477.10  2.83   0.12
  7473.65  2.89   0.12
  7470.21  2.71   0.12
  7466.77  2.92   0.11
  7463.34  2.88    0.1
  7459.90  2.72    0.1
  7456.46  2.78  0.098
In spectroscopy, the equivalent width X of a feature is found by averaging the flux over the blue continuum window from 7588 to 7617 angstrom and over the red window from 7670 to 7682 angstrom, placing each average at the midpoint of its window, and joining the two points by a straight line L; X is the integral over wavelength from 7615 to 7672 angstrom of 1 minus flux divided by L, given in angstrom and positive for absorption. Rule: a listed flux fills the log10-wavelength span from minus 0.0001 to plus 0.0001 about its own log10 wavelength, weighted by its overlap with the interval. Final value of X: 2.7 angstrom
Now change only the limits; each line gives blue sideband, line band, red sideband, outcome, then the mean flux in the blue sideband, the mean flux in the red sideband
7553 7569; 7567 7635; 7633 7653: 0.13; 2.88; 2.73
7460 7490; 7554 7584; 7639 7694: -0.54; 2.81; 2.74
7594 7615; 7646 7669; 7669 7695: 1.10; 2.91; 2.79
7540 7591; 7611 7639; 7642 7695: 0.39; 2.83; 2.74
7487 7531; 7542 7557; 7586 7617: 0.21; 2.84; 2.86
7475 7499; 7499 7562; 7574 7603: -0.87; 2.79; 2.79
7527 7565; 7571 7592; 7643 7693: 0.36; 2.84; 2.74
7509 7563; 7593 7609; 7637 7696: -0.58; 2.83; 2.74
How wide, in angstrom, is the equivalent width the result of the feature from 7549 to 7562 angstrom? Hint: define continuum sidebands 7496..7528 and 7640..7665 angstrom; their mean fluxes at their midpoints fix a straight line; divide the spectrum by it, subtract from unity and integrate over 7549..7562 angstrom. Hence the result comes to -0.1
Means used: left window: 2.83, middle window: 2.81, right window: 2.71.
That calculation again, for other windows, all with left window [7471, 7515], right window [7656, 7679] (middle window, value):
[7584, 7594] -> -0.23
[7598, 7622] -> -1.05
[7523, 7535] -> -0.37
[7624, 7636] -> 0.22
